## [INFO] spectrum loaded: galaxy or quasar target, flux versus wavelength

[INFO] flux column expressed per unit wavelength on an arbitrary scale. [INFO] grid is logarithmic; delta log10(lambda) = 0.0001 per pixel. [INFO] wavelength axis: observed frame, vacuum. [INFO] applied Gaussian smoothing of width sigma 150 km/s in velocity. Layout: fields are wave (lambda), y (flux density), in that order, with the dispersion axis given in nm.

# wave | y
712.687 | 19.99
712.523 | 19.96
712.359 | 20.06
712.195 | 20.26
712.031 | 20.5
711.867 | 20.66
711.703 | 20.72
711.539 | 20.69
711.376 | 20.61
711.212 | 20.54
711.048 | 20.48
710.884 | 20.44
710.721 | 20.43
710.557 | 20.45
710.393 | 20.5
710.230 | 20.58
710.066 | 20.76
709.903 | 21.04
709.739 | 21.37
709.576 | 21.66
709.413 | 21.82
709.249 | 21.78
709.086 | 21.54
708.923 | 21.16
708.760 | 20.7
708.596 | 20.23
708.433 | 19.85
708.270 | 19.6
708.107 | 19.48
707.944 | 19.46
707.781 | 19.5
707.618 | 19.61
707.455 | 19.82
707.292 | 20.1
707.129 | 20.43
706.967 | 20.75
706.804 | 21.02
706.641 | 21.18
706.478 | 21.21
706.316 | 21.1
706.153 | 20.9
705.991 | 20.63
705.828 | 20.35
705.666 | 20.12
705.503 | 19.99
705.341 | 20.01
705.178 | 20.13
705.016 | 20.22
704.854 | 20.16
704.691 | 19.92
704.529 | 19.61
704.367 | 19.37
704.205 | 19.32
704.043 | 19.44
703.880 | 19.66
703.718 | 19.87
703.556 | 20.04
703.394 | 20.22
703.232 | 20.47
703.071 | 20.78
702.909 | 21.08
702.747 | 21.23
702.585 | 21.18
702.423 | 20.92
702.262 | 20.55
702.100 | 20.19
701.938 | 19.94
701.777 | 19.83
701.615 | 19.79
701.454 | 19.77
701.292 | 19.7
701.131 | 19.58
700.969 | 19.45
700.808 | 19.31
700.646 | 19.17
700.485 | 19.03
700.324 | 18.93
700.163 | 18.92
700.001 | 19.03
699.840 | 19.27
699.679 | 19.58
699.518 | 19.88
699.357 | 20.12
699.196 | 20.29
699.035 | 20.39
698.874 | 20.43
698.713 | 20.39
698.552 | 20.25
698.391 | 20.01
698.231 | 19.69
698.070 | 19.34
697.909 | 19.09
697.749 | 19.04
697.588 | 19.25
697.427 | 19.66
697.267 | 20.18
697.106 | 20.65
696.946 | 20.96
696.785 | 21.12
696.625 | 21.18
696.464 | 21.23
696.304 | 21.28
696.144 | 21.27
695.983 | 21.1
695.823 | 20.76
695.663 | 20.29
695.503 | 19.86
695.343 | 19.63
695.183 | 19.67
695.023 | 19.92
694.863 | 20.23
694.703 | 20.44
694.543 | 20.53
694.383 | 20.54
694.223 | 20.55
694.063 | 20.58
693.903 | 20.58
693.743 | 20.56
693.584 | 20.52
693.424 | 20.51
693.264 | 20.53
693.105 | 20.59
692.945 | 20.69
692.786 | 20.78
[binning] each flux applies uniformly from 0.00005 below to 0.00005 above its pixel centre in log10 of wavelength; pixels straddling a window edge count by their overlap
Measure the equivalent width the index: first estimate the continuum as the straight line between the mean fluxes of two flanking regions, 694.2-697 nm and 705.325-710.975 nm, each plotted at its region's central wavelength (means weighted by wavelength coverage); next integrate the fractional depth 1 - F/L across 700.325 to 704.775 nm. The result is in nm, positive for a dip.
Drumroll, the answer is 0.13 nm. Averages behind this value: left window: 20.6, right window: 20.6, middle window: 20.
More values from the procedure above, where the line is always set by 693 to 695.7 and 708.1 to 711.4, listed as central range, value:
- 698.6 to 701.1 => 0.104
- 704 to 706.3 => 0.063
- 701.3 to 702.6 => 0.021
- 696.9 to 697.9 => 0.027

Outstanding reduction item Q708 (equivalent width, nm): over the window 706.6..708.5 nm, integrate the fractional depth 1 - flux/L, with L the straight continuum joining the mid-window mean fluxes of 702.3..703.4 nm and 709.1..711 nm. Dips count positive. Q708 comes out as 0.083 nm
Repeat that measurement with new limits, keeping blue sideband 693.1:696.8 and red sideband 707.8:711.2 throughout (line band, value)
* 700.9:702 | 0.05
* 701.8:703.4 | 0.00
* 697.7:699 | 0.05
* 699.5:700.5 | 0.07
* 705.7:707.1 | -0.02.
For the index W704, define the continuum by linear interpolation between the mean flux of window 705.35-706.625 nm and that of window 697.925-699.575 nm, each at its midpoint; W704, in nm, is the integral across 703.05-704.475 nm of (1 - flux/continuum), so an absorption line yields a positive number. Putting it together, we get 0.04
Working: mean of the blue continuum 20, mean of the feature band 19.9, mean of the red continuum 20.6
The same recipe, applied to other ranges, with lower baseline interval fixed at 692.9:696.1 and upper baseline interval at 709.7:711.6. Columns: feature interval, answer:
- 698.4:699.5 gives 0.011 nm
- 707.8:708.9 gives 0.036 nm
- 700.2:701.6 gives 0.077 nm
